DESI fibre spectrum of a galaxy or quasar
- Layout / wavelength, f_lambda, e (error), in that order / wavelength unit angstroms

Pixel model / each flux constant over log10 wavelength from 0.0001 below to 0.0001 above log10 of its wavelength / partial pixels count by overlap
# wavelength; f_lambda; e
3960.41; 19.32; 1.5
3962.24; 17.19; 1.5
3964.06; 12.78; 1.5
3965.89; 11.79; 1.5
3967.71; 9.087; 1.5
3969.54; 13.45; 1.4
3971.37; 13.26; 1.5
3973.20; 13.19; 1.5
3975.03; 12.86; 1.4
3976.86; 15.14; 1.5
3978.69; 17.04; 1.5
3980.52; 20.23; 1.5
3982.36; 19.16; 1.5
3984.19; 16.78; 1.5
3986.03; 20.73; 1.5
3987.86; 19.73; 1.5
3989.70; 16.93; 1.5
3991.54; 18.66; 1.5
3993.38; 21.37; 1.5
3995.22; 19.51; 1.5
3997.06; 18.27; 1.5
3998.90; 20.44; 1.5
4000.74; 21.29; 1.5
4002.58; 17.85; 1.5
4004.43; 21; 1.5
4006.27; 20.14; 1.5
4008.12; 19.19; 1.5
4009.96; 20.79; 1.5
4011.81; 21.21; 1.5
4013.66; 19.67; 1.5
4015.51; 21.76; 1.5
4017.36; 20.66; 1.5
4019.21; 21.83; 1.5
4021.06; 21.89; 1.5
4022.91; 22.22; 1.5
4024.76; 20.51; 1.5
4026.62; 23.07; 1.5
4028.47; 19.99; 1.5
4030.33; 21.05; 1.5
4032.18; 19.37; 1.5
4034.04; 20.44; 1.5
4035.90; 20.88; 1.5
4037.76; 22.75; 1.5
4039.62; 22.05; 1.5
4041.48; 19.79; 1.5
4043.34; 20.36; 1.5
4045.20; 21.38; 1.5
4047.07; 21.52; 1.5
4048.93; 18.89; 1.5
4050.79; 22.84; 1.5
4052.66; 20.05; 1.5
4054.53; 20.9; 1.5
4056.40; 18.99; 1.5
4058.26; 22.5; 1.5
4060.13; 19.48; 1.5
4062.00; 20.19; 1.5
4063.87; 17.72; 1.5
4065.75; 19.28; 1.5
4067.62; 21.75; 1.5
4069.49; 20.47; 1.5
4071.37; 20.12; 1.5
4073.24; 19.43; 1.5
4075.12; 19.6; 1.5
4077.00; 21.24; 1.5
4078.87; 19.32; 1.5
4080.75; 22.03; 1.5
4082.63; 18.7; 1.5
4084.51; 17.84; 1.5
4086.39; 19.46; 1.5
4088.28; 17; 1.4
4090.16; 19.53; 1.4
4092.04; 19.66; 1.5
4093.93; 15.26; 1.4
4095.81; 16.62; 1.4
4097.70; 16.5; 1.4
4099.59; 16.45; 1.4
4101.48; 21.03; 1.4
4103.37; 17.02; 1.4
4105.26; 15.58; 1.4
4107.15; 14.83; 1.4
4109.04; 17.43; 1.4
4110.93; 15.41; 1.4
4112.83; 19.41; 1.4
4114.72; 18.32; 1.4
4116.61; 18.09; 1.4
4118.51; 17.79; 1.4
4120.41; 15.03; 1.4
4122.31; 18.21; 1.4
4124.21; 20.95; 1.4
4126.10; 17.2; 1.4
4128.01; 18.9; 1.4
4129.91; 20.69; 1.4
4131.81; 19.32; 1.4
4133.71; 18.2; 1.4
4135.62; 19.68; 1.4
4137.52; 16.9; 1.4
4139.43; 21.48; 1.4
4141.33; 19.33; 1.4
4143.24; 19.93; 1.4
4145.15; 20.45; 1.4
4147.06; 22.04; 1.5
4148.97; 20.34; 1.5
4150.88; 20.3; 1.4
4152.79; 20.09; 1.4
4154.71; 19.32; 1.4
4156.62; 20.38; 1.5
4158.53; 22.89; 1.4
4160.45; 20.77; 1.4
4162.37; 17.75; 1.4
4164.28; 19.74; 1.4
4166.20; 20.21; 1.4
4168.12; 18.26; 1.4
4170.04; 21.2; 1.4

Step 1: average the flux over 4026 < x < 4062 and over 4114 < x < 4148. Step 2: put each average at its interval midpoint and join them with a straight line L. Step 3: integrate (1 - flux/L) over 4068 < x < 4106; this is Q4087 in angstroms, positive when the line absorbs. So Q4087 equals 2.4 angstroms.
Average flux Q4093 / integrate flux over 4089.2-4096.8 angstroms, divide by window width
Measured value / 17.8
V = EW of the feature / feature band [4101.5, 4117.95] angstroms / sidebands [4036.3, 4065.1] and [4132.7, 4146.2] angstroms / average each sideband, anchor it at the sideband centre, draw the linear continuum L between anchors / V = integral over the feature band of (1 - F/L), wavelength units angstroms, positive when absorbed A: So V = 2.1 angstroms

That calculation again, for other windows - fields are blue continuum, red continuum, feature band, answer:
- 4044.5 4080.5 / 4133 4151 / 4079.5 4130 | 5.4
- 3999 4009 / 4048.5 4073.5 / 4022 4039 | -0.9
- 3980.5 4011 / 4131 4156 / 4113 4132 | 1.3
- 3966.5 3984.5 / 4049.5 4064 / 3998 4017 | -3.6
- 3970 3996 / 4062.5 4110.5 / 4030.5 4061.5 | -4.6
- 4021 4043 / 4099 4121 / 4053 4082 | -1.3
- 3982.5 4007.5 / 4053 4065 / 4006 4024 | -1.3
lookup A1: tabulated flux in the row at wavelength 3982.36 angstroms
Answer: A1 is 19.16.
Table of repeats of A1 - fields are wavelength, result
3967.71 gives 9.087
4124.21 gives 20.95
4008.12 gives 19.19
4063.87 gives 17.72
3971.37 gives 13.26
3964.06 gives 12.78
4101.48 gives 21.03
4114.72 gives 18.32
